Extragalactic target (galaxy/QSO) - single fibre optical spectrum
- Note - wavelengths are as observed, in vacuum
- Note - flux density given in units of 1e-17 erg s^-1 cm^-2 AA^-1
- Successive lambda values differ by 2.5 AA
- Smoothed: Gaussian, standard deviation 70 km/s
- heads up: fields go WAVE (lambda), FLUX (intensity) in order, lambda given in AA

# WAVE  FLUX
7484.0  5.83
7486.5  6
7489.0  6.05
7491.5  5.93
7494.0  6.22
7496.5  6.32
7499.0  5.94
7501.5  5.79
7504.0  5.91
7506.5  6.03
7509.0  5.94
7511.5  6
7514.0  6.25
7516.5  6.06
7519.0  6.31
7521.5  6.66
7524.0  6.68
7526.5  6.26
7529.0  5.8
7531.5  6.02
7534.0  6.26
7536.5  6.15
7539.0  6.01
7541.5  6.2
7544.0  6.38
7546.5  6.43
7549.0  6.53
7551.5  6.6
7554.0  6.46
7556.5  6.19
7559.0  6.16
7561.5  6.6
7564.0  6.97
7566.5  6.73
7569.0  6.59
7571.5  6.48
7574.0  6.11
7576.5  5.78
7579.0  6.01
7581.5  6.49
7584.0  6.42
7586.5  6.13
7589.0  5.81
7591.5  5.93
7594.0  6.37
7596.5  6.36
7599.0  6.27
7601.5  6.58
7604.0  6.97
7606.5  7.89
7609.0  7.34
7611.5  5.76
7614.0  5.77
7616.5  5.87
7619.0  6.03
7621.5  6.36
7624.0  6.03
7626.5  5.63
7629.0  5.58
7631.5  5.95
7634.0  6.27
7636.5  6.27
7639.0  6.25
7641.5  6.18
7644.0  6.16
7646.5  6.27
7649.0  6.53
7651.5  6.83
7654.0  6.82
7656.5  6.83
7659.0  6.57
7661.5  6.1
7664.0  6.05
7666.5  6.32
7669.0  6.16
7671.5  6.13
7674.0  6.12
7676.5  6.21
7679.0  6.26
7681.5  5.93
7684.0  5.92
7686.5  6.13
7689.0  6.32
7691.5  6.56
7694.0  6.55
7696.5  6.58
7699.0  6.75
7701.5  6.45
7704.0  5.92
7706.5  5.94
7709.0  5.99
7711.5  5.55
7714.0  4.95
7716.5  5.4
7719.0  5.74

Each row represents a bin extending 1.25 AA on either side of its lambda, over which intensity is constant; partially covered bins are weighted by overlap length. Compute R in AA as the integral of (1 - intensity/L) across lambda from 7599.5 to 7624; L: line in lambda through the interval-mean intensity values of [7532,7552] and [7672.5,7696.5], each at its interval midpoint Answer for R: -0.81 AA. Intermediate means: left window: 6.3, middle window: 6.48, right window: 6.24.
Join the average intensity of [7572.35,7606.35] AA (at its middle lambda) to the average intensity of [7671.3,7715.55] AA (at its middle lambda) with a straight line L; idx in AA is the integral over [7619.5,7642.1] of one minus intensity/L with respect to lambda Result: 0.6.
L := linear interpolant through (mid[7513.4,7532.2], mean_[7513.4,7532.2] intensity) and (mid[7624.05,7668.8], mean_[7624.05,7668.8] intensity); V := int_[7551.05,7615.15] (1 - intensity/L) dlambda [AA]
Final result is -1.5 AA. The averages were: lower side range 6.26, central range 6.41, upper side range 6.26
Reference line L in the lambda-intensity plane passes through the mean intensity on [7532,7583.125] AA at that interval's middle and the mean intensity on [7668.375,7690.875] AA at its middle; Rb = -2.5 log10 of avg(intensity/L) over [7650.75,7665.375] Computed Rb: -0.06 mag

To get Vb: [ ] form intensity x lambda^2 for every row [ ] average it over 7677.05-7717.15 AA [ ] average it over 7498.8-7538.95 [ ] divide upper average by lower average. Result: 1.0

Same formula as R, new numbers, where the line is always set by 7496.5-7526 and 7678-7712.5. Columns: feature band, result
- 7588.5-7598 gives 0.0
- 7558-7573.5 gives -1.0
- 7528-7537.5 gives 0.2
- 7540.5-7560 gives -0.7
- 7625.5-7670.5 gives -0.5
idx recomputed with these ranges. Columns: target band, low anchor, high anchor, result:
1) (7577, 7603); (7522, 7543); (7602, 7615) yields 1.52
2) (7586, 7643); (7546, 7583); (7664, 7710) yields 0.83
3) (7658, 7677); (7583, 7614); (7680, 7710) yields 0.33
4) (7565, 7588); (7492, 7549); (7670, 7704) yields -0.36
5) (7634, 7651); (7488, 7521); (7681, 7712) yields -0.33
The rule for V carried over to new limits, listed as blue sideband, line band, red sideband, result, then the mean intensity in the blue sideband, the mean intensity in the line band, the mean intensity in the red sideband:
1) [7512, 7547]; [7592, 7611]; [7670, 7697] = -1.6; 6.24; 6.75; 6.24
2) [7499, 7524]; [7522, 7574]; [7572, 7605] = -1.6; 6.13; 6.37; 6.25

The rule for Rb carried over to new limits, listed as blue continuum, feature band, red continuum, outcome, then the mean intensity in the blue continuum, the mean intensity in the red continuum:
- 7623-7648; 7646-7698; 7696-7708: -0.03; 6.06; 6.31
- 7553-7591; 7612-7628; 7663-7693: 0.06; 6.32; 6.18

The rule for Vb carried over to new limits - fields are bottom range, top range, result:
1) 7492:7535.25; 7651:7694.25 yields 1.07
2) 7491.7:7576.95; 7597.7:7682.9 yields 1.04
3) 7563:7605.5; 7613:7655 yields 0.98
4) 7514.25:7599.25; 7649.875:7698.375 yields 1.04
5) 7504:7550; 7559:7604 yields 1.04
